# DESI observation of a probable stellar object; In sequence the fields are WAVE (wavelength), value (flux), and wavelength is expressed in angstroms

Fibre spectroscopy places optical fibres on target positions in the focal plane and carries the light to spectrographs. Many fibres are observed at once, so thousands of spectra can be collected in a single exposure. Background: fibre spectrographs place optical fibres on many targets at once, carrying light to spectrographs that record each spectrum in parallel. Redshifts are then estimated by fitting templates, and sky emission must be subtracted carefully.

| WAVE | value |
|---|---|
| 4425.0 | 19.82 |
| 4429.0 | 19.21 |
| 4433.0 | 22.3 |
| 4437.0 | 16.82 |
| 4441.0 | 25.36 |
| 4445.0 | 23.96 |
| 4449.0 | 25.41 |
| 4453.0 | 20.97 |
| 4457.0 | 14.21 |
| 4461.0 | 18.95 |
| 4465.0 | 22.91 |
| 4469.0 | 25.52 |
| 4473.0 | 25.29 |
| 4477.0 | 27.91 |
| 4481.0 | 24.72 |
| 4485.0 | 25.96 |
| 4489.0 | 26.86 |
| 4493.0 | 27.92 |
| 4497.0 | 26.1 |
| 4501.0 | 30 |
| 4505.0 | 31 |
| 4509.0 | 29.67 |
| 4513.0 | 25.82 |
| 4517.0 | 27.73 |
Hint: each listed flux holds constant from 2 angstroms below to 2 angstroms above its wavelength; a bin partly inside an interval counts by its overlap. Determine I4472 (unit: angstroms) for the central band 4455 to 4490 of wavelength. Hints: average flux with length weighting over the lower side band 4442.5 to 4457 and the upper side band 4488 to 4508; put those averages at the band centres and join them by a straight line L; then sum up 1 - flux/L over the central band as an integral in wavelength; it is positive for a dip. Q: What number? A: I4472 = 2.5 angstroms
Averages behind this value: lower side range 22.2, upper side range 28.5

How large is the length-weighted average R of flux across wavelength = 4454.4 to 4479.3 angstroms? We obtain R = 22.5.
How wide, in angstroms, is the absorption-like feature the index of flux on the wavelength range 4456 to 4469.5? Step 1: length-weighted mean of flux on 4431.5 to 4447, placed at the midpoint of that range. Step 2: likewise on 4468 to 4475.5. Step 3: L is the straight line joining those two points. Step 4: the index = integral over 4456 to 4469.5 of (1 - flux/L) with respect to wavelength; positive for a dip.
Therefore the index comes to 2.4 angstroms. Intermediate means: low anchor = 22.1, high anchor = 25.6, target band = 20.3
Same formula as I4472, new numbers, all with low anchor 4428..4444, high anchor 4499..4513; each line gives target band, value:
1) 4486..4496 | 0.2 angstroms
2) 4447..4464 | 2.5 angstroms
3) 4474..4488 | 0.2 angstroms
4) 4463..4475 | 0.3 angstroms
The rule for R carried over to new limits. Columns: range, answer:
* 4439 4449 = 24.8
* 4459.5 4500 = 25.4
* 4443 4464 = 20.8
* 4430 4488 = 22.9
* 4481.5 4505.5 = 27.6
